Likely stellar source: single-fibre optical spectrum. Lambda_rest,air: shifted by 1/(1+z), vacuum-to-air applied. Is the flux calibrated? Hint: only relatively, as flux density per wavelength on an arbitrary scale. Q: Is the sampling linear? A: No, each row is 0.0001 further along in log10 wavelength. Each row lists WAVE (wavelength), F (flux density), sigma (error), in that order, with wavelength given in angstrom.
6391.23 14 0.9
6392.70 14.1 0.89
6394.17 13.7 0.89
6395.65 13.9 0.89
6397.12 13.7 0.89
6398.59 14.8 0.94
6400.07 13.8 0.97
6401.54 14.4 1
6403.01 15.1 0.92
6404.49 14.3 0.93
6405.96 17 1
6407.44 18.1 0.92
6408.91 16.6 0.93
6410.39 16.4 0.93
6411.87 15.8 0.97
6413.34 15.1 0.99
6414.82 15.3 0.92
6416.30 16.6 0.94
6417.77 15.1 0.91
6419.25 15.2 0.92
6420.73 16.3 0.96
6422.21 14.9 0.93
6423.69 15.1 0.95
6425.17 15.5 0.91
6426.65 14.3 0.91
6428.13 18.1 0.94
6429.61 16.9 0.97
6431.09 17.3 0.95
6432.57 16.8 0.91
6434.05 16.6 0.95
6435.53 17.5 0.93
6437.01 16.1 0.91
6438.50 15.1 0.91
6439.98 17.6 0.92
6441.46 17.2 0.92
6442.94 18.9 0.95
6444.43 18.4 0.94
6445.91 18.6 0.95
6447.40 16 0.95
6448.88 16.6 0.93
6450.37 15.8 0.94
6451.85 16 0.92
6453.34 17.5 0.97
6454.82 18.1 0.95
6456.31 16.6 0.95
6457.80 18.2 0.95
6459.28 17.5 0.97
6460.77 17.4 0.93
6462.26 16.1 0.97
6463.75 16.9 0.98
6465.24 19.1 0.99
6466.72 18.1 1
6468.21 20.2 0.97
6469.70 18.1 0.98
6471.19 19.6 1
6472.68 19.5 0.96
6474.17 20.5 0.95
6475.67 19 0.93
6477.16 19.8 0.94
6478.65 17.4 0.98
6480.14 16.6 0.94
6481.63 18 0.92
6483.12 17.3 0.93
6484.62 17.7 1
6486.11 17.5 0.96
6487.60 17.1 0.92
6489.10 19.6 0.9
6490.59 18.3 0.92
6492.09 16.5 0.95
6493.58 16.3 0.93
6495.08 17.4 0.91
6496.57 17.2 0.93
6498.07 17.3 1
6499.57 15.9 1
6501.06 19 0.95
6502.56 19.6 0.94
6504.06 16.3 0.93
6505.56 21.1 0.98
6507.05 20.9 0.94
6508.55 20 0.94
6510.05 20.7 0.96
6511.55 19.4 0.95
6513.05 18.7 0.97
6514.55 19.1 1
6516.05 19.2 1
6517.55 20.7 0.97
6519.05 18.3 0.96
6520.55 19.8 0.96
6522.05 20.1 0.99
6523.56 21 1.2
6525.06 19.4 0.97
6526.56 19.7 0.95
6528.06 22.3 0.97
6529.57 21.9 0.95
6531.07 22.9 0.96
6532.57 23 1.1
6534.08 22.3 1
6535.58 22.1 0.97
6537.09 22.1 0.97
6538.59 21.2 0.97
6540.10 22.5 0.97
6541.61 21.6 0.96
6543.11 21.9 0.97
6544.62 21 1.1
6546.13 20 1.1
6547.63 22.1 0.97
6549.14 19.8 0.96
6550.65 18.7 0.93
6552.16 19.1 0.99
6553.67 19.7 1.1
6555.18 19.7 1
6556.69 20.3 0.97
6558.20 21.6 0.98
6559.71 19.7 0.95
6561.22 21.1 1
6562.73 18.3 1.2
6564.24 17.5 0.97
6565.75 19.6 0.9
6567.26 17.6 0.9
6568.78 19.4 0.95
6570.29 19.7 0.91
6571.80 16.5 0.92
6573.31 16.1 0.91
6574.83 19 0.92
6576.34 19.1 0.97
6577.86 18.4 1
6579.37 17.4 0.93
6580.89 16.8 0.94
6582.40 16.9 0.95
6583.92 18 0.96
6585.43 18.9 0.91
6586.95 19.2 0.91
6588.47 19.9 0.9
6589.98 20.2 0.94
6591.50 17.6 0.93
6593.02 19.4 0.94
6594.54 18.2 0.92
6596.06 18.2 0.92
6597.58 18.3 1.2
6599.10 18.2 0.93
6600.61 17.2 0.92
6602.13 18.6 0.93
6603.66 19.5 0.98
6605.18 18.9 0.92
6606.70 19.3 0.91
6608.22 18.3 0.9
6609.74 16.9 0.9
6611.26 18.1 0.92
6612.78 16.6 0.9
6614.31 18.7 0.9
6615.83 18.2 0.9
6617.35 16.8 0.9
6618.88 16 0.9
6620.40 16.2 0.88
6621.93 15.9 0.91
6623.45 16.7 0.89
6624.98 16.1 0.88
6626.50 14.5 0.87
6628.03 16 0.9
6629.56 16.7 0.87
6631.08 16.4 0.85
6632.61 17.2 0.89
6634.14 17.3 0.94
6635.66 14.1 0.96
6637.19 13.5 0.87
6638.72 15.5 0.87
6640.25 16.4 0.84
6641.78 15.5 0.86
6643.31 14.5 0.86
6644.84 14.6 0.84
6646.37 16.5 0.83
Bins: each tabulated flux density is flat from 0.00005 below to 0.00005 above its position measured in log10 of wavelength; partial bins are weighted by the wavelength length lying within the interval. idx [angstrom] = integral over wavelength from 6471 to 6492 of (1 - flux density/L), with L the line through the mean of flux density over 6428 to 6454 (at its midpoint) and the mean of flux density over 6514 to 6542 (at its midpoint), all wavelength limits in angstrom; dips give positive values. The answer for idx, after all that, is 0.60 angstrom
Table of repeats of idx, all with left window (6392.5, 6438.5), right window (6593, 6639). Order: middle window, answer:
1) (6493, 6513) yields -2.8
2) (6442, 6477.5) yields -4.5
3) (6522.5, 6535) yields -3.8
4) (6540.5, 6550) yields -2.6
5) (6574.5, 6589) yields -1.2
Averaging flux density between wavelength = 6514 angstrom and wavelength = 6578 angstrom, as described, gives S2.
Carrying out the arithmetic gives 20.1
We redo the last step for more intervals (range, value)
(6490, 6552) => 19.9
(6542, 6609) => 19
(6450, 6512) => 18.1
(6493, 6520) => 18.8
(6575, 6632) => 17.7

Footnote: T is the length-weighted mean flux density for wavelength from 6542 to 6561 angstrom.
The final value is 20.3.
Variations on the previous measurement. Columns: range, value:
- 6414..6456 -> 16.5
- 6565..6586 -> 18.1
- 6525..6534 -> 21.8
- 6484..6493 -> 17.8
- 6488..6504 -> 17.6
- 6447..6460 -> 17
